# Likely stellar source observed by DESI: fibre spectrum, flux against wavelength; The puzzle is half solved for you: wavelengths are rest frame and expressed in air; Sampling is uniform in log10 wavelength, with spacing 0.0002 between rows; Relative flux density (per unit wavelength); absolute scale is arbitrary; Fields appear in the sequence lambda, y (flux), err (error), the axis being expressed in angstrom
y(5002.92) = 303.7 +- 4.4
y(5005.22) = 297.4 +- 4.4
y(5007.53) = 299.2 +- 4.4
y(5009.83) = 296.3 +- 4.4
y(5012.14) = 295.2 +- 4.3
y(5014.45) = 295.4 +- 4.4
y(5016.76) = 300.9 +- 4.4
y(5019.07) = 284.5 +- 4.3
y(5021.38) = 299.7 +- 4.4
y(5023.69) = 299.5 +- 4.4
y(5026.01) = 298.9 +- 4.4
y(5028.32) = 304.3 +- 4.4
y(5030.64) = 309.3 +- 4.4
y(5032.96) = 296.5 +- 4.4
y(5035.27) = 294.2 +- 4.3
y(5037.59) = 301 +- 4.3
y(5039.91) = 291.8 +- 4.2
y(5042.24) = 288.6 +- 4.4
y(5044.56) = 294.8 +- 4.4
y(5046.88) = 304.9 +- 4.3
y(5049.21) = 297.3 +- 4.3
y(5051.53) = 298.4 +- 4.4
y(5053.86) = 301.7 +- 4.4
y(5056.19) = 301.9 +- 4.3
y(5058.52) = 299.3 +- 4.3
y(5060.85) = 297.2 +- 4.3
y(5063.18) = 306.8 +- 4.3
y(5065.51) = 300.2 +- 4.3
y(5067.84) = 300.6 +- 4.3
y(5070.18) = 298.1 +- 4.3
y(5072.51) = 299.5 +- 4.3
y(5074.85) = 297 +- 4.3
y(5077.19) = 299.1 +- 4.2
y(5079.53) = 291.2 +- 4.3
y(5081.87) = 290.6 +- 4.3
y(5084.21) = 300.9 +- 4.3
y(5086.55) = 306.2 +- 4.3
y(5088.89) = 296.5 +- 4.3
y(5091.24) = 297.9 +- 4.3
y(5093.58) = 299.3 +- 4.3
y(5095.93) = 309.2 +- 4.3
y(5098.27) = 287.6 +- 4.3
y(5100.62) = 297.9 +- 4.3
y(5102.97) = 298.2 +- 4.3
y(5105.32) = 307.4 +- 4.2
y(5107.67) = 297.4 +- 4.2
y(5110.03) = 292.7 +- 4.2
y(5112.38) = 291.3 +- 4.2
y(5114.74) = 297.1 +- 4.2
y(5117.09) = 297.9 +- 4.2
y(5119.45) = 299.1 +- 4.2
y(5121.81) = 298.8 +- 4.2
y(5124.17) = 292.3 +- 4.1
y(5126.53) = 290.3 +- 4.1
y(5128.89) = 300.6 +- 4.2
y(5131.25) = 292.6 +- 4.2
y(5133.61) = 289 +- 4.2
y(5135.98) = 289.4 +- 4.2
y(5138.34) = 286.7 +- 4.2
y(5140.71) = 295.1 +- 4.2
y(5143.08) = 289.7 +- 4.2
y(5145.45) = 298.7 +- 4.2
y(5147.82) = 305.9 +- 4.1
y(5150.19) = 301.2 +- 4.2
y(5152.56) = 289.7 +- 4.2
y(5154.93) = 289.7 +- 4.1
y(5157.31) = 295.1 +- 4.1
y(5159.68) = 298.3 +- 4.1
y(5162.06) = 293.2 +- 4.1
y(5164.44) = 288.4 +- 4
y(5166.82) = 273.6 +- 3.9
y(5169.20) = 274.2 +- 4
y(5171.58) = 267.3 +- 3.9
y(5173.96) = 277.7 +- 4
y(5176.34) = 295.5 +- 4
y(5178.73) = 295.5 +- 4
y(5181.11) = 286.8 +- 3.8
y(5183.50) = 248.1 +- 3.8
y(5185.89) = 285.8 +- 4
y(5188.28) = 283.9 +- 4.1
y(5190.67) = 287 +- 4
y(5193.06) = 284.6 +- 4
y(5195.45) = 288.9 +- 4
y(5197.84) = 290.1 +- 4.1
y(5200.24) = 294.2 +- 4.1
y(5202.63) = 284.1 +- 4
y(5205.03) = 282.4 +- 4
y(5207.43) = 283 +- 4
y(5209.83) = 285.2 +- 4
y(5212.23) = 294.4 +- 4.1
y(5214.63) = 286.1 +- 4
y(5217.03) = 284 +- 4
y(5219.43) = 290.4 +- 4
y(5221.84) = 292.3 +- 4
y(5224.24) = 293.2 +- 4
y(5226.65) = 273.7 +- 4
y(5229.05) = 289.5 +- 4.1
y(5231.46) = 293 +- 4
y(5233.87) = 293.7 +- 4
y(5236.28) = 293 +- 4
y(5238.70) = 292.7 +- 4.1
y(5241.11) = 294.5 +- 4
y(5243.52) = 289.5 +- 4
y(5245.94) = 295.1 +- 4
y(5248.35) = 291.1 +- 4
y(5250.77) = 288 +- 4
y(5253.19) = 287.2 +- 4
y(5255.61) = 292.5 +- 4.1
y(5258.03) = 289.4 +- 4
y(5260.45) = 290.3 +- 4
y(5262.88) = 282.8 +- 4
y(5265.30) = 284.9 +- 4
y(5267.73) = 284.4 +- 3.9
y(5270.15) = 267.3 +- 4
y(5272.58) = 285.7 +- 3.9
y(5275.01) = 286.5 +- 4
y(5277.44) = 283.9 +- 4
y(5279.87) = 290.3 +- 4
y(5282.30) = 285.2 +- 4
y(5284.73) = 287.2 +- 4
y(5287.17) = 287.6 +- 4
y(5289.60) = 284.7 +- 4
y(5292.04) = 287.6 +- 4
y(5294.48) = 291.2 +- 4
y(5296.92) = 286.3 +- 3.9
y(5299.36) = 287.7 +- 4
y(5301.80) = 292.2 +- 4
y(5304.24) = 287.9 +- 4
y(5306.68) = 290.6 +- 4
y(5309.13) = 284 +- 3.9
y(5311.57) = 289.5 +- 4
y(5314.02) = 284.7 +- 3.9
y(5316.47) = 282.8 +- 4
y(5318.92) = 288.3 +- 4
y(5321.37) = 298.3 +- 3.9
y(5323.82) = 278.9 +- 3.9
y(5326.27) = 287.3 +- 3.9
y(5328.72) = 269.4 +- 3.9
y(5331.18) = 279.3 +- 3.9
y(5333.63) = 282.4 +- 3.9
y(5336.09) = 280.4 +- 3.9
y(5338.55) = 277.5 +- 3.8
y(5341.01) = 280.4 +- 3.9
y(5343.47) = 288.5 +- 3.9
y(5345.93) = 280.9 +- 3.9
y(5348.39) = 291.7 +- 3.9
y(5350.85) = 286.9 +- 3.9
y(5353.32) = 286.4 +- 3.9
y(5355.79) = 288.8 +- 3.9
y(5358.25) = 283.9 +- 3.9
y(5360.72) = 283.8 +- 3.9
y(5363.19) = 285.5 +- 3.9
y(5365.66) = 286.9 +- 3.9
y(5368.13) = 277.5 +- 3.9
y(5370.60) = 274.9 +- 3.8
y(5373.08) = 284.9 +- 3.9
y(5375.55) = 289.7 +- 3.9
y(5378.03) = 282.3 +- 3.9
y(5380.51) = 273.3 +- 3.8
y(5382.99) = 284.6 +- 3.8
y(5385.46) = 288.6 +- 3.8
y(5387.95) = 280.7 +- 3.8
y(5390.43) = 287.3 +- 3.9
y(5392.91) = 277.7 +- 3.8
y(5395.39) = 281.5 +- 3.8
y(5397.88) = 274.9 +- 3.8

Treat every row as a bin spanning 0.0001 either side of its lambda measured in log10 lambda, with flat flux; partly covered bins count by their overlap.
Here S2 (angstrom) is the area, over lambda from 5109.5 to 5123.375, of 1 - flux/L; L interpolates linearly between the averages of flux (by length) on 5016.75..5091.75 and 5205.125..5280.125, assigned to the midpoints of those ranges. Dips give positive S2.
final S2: -0.1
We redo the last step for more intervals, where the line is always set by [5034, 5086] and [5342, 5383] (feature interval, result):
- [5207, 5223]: 0.2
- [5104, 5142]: 0.0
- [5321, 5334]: 0.2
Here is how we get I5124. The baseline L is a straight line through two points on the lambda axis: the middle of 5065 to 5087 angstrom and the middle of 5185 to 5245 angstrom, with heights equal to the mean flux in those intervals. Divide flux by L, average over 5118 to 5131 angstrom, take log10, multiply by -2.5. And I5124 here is 0.00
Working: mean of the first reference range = 298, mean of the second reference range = 288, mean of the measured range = 296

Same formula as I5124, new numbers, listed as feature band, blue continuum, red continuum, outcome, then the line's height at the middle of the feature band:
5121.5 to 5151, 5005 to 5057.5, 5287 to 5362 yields -0.004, 293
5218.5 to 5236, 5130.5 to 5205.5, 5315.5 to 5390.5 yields -0.013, 286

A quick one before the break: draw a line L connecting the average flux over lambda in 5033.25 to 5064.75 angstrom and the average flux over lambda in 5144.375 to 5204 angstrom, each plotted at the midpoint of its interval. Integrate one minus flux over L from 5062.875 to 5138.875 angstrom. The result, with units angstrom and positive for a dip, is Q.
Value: -0.8 angstrom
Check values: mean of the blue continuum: 298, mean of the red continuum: 287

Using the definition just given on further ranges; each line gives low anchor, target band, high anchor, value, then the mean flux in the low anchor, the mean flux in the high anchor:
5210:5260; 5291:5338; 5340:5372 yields 0.12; 290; 284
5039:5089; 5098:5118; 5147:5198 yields -0.23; 298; 286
